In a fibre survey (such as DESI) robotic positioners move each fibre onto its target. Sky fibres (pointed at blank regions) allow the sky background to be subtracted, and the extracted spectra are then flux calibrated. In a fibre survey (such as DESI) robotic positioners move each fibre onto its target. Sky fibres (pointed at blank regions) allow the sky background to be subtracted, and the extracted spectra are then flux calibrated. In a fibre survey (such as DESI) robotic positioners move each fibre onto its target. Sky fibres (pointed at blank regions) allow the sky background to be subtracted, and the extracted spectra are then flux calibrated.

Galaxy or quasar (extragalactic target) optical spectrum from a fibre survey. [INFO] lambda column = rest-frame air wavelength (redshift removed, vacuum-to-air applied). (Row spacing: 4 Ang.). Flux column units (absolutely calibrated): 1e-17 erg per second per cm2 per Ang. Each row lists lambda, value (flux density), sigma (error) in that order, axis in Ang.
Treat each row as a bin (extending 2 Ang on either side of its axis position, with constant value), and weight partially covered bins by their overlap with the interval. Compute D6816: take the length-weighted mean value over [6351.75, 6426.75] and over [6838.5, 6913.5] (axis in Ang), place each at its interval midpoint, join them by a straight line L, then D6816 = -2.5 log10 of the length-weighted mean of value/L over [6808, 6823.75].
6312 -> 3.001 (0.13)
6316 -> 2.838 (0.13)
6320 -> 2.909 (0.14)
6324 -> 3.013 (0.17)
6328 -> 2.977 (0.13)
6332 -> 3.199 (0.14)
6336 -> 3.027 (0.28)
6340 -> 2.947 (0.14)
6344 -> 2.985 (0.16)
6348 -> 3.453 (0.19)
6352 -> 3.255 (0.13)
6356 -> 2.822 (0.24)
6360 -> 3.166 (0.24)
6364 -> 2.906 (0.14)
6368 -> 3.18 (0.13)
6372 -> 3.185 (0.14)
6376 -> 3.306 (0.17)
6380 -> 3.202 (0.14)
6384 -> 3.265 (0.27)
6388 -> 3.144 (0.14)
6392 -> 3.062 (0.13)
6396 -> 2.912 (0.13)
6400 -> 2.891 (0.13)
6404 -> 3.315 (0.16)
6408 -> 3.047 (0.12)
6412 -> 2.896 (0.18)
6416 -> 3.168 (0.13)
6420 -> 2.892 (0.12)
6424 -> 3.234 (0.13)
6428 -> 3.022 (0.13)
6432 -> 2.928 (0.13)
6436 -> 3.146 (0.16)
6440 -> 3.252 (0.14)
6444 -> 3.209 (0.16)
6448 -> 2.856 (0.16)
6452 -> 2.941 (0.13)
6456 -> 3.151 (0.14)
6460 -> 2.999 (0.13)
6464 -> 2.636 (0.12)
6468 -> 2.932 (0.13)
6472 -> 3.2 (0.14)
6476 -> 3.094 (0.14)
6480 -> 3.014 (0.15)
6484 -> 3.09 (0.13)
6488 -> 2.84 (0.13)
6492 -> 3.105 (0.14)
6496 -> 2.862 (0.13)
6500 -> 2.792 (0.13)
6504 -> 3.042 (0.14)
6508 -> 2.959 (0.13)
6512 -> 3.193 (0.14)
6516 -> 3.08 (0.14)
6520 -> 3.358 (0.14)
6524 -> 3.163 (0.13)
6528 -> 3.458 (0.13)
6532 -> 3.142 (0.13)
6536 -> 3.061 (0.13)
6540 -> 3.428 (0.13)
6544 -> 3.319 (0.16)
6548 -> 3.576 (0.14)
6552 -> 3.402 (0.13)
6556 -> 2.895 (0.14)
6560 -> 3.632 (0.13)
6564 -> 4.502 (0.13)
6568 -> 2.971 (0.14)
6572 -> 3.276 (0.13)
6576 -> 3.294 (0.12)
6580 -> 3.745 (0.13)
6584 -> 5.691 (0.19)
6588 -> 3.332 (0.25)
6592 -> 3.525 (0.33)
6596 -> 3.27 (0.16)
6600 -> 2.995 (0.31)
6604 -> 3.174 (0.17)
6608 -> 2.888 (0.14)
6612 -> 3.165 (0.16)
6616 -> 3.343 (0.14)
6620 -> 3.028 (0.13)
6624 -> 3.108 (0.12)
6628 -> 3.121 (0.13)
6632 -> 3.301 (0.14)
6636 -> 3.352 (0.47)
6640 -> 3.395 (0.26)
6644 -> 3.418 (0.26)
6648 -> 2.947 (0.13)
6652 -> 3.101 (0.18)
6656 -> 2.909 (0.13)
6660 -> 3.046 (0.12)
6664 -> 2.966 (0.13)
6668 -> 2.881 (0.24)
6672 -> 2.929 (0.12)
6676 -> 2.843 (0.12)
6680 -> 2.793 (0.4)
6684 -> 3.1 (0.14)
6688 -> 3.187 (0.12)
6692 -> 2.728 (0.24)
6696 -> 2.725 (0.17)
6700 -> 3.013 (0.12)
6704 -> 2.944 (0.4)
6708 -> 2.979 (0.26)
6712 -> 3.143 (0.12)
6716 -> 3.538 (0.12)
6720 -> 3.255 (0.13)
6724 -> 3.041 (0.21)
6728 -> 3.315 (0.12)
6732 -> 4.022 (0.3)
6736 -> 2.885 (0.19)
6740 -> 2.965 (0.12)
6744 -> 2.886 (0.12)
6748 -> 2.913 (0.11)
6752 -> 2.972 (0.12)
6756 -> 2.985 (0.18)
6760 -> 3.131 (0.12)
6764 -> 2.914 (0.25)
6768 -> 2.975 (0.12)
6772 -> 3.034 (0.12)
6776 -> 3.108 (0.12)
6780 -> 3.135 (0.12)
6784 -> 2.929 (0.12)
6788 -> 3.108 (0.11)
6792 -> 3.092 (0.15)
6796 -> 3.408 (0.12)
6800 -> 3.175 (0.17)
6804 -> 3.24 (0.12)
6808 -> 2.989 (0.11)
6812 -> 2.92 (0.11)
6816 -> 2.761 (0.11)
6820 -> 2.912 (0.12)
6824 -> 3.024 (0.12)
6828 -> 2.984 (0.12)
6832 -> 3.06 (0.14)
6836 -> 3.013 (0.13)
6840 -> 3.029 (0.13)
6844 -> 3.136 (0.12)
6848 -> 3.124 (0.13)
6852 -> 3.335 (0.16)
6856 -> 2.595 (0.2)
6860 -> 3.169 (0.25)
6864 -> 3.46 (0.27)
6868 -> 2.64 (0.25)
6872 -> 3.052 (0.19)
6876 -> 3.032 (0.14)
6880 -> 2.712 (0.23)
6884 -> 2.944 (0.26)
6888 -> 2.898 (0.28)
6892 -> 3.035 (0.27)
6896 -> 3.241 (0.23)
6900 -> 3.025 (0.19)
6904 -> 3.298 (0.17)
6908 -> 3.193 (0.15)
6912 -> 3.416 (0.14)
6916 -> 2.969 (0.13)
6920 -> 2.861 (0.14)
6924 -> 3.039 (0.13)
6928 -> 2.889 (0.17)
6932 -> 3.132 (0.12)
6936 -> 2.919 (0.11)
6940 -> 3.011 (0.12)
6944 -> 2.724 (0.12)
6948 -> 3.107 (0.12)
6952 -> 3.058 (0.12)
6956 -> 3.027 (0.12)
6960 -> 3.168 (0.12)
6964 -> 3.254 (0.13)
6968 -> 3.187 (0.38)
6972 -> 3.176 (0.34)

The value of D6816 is 0.063 mag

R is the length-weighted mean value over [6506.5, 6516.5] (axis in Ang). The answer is 3.08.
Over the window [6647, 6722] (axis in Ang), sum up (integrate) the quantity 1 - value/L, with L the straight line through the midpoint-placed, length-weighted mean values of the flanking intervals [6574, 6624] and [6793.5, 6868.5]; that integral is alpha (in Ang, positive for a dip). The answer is 6.75 Ang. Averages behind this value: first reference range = 3.44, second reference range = 3.06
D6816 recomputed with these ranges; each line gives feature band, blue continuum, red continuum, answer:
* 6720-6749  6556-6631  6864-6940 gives 0.029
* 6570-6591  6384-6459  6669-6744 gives -0.247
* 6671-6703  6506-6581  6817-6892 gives 0.095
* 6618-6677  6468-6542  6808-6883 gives -0.013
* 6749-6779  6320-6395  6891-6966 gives 0.023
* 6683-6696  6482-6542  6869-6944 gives 0.041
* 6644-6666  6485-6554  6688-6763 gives 0.027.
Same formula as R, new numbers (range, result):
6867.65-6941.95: 3.02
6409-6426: 3.05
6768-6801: 3.11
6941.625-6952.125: 2.95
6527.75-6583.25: 3.46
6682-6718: 3.04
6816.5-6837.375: 2.98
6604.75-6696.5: 3.06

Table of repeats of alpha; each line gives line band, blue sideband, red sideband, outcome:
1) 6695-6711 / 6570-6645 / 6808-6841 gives 1.3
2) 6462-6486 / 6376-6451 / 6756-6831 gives 0.7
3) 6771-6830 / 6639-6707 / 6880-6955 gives -0.8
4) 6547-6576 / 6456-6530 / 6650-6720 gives -4.0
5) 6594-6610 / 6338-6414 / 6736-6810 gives -0.1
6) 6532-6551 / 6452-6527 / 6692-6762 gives -1.8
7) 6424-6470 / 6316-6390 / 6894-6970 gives 1.2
